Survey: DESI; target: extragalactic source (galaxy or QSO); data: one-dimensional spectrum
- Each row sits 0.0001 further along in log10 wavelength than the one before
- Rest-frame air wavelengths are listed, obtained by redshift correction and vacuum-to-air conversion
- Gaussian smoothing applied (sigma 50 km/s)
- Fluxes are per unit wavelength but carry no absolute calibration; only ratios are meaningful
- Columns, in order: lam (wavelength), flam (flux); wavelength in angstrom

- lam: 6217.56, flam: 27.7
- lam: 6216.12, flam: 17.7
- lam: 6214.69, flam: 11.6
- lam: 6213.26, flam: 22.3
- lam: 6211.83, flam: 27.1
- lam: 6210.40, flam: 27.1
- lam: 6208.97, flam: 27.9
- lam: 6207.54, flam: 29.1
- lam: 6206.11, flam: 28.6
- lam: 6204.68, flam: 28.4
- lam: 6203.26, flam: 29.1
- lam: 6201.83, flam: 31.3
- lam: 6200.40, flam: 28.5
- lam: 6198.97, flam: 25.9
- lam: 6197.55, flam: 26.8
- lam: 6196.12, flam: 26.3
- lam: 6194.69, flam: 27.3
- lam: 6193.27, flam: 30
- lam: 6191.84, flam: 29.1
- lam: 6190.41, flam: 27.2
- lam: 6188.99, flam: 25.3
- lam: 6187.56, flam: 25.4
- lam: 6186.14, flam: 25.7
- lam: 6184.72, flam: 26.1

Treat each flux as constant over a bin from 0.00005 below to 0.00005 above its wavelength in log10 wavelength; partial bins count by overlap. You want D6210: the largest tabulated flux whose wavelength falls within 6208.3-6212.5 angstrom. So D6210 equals 27.9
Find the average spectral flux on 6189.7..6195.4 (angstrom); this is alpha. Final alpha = 28.4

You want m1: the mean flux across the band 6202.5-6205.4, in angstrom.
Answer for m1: 28.8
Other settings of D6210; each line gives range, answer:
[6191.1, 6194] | 30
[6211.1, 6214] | 27.1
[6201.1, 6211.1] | 31.3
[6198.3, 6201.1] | 28.5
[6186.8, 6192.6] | 29.1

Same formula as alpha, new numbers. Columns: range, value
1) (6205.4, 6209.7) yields 28.5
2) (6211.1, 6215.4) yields 20.4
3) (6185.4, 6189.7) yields 25.5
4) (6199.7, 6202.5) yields 29.9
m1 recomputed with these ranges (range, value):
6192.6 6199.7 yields 27.3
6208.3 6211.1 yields 27.5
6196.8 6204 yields 28.3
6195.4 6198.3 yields 26.5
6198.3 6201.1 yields 27.2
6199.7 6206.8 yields 29.2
